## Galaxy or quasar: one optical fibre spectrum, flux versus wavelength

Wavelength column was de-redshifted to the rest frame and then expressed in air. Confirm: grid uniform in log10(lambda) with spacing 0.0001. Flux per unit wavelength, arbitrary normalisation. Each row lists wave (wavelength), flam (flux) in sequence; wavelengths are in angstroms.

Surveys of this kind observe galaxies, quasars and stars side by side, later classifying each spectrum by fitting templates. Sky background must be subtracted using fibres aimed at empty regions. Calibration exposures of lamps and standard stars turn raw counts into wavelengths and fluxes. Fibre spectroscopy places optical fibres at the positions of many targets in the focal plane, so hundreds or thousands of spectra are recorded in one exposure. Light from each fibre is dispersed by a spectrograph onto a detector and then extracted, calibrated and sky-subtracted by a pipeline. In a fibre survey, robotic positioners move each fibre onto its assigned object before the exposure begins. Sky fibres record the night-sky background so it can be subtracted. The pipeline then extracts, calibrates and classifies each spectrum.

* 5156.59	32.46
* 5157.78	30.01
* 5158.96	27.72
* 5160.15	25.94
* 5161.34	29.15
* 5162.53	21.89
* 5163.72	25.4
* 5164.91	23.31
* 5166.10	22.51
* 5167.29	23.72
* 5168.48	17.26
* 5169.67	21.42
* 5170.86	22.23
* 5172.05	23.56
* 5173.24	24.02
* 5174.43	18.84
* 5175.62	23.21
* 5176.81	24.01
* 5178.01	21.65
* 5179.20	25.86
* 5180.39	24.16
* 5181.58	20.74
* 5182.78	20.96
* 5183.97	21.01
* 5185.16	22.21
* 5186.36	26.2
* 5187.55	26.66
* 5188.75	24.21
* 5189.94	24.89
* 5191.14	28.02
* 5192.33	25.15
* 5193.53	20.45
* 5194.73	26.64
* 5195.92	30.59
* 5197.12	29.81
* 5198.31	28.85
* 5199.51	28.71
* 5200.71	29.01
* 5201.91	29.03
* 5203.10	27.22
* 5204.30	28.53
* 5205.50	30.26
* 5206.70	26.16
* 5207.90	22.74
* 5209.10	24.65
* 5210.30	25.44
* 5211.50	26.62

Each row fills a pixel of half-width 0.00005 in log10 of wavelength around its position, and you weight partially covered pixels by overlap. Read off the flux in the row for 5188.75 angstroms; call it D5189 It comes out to 24.21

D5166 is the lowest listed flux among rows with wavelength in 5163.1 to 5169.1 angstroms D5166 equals 17.26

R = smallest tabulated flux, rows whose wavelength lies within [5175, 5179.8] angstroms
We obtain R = 21.65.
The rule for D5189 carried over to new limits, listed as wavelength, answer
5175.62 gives 23.21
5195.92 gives 30.59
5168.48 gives 17.26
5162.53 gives 21.89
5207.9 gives 22.74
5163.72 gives 25.4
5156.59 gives 32.46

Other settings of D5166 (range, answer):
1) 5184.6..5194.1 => 20.45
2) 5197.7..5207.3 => 26.16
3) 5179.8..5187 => 20.74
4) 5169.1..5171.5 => 21.42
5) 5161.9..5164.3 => 21.89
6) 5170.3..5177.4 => 18.84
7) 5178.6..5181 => 24.16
